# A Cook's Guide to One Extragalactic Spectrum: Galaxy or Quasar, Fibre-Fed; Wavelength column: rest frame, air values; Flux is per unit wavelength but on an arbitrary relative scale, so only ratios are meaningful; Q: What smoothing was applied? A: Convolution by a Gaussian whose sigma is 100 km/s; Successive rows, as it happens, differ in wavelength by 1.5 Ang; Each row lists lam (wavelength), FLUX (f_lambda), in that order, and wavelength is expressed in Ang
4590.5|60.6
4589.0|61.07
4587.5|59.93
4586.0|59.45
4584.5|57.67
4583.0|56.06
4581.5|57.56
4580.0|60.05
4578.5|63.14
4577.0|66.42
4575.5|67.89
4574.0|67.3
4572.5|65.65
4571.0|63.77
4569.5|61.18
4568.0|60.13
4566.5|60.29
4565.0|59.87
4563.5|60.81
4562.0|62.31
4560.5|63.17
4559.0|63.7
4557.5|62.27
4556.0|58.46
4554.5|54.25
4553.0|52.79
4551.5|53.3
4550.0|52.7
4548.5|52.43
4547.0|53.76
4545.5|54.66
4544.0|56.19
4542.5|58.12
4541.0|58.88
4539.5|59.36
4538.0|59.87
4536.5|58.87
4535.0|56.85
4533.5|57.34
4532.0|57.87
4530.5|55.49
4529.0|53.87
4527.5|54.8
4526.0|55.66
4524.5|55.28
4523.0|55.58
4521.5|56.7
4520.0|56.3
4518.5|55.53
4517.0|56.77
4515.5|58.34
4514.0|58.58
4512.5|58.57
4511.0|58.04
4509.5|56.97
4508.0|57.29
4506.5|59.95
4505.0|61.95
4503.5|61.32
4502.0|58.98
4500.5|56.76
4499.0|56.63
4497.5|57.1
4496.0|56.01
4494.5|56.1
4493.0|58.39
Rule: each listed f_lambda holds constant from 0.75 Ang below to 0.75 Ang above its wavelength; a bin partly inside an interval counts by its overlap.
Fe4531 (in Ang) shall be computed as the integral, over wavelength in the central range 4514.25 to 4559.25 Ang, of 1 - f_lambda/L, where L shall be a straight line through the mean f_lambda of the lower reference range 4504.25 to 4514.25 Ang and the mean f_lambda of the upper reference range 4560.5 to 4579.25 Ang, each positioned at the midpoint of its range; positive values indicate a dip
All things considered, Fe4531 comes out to 3.2 Ang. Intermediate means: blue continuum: 58.8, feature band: 56.5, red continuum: 63.2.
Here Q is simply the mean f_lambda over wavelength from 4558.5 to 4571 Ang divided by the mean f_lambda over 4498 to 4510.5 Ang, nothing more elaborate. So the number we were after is 1.05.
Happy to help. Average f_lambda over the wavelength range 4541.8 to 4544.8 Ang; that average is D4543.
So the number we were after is 57.1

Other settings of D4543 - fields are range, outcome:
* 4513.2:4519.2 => 57.3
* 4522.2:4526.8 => 55.5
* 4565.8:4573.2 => 62.2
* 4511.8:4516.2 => 58.5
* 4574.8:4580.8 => 64.3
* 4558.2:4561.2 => 63.4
